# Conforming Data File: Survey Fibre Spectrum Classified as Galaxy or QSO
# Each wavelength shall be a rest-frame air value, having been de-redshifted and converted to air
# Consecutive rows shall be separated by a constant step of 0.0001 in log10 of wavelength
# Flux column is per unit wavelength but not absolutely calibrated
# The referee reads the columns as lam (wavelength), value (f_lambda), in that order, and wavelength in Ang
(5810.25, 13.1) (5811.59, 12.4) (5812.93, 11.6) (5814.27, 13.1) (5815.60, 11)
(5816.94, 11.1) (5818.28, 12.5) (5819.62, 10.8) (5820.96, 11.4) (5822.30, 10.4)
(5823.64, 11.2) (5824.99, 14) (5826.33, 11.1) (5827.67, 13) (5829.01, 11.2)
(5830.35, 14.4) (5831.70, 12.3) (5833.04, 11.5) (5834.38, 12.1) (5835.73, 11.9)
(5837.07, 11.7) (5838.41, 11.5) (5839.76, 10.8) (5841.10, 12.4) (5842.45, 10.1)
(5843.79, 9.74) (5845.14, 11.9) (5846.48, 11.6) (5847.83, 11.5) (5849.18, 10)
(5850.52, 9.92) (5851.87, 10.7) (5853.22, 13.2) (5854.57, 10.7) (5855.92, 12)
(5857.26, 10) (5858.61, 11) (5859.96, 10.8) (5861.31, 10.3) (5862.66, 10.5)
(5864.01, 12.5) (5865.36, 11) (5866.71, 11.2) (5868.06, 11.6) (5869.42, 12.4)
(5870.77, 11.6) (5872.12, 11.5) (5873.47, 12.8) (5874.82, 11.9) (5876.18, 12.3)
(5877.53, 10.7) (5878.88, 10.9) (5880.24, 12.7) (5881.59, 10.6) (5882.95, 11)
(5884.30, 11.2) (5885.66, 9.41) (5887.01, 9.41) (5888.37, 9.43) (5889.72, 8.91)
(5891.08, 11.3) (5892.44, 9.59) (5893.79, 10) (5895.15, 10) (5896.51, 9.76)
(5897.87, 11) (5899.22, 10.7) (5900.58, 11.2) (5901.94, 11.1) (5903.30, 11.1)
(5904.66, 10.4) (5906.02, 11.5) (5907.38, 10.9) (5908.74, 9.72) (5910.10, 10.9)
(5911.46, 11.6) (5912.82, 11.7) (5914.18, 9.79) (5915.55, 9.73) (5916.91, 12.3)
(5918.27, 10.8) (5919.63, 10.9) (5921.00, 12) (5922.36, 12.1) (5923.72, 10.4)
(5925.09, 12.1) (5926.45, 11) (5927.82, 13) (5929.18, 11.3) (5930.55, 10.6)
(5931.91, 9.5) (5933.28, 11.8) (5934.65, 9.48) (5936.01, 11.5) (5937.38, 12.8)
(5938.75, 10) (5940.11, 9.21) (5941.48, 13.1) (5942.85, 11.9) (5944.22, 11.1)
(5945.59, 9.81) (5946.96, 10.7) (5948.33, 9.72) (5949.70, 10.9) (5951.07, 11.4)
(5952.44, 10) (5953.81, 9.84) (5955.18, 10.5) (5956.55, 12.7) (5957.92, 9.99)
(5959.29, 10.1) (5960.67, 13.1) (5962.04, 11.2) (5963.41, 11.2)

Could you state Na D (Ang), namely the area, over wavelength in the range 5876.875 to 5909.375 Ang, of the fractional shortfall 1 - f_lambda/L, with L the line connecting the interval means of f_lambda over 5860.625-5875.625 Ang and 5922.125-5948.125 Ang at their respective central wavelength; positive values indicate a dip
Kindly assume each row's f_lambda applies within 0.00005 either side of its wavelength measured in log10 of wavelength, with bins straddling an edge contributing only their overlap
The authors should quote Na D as 2.5 Ang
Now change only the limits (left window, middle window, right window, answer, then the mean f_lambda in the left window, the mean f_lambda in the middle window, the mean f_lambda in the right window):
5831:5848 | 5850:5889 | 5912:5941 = 0.6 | 11.5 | 11.2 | 11.1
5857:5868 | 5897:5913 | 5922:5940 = 0.2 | 11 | 11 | 11.1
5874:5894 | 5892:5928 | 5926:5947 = -0.2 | 10.7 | 10.9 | 11.1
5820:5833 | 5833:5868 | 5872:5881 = 2.3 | 12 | 11.2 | 11.8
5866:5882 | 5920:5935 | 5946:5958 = -0.3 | 11.7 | 11.2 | 10.7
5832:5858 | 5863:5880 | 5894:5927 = -0.9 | 11.2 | 11.7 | 10.9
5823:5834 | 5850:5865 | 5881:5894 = 0.2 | 12.3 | 11.1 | 10.1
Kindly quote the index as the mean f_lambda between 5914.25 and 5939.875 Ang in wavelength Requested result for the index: 11.1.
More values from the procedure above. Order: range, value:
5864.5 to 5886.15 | 11.4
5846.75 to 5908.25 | 10.9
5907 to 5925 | 11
